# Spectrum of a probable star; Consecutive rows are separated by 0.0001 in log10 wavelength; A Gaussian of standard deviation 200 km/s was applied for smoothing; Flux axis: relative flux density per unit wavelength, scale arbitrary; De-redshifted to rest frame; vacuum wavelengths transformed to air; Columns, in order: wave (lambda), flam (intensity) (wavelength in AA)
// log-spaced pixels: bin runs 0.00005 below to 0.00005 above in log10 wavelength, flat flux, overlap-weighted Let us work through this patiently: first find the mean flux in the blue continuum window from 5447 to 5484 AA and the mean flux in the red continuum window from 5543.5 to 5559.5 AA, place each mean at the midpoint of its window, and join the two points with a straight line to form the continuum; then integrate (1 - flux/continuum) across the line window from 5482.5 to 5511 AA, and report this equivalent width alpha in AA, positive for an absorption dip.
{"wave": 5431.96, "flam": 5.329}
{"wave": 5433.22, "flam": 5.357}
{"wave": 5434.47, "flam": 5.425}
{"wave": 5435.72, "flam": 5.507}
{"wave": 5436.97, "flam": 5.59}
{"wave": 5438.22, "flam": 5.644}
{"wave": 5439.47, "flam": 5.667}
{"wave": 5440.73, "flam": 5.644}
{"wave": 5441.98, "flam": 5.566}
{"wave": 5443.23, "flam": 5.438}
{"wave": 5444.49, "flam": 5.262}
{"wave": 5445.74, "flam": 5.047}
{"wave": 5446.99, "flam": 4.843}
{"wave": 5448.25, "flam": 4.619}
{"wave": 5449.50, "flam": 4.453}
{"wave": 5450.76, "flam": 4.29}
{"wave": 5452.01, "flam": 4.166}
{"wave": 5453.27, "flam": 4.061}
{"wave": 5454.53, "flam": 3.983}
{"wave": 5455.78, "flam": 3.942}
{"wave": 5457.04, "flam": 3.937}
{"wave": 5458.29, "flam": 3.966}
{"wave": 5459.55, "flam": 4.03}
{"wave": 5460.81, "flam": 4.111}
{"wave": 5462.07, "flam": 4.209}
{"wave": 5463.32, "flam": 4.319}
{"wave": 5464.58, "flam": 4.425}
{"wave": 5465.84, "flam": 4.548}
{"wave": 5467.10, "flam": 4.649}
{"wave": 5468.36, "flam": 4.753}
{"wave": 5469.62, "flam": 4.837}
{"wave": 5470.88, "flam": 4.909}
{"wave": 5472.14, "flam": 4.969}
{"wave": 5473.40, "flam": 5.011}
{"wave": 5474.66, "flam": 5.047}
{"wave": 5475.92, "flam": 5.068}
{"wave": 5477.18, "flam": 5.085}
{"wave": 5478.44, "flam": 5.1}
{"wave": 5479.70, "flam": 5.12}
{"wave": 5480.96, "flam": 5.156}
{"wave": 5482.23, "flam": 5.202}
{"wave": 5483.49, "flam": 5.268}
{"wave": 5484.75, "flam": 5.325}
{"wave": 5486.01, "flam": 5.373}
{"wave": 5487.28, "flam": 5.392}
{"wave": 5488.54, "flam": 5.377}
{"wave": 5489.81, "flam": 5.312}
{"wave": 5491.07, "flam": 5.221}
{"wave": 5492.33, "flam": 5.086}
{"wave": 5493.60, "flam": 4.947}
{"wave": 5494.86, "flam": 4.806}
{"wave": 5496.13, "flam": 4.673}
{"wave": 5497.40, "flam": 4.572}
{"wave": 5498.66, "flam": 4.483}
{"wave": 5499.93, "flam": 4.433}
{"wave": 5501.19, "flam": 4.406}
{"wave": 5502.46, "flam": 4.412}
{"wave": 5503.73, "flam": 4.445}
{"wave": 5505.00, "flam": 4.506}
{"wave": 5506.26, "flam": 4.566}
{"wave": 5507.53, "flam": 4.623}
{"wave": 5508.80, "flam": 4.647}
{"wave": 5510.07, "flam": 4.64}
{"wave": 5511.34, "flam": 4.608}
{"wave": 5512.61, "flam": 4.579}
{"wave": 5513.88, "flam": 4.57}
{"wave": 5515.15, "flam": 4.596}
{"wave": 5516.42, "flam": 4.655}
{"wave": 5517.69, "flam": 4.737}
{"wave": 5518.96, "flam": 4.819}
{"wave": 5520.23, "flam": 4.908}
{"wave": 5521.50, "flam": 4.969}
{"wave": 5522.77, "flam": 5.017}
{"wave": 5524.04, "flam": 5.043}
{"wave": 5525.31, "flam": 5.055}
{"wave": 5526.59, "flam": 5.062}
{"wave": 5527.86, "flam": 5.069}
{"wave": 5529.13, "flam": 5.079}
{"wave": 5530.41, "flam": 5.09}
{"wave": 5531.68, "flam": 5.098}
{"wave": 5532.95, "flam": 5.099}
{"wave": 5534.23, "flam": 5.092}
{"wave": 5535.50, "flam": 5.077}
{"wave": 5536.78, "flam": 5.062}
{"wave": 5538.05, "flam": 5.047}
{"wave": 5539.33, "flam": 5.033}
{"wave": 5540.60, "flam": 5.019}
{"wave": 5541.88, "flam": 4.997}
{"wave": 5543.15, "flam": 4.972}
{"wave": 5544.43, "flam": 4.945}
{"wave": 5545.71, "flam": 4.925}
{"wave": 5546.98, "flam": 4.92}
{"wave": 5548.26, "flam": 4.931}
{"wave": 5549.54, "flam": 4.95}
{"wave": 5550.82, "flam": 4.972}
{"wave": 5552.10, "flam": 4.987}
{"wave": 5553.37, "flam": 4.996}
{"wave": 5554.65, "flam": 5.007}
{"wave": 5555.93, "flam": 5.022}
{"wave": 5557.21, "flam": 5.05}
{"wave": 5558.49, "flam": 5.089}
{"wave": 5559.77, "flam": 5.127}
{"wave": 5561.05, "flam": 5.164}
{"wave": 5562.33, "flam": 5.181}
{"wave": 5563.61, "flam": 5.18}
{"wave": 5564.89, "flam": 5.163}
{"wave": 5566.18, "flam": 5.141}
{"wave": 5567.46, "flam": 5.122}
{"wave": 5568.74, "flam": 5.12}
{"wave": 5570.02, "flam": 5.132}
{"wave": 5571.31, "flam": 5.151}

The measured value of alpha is -0.65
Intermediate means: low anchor 4.6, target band 4.84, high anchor 4.99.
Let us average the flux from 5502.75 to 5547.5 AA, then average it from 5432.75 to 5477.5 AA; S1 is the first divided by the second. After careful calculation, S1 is 1.02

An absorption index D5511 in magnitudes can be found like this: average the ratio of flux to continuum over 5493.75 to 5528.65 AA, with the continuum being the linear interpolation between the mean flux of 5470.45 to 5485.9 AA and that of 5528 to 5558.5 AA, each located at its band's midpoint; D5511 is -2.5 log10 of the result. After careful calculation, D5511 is 0.08 mag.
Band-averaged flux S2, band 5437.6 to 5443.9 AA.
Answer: 5.58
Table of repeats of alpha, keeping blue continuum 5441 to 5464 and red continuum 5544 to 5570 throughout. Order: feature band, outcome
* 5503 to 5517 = 0.61 AA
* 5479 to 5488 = -1.19 AA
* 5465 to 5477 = -0.75 AA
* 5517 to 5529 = -0.25 AA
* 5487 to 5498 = -0.79 AA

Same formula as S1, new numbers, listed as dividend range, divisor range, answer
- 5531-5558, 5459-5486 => 1.04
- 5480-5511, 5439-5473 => 1.06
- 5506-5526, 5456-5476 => 1.05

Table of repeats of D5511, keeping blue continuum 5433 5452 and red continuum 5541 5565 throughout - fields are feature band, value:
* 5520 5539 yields 0.002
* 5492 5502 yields 0.101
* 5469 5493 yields -0.004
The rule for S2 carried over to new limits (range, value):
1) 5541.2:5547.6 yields 4.95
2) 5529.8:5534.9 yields 5.1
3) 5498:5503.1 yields 4.44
